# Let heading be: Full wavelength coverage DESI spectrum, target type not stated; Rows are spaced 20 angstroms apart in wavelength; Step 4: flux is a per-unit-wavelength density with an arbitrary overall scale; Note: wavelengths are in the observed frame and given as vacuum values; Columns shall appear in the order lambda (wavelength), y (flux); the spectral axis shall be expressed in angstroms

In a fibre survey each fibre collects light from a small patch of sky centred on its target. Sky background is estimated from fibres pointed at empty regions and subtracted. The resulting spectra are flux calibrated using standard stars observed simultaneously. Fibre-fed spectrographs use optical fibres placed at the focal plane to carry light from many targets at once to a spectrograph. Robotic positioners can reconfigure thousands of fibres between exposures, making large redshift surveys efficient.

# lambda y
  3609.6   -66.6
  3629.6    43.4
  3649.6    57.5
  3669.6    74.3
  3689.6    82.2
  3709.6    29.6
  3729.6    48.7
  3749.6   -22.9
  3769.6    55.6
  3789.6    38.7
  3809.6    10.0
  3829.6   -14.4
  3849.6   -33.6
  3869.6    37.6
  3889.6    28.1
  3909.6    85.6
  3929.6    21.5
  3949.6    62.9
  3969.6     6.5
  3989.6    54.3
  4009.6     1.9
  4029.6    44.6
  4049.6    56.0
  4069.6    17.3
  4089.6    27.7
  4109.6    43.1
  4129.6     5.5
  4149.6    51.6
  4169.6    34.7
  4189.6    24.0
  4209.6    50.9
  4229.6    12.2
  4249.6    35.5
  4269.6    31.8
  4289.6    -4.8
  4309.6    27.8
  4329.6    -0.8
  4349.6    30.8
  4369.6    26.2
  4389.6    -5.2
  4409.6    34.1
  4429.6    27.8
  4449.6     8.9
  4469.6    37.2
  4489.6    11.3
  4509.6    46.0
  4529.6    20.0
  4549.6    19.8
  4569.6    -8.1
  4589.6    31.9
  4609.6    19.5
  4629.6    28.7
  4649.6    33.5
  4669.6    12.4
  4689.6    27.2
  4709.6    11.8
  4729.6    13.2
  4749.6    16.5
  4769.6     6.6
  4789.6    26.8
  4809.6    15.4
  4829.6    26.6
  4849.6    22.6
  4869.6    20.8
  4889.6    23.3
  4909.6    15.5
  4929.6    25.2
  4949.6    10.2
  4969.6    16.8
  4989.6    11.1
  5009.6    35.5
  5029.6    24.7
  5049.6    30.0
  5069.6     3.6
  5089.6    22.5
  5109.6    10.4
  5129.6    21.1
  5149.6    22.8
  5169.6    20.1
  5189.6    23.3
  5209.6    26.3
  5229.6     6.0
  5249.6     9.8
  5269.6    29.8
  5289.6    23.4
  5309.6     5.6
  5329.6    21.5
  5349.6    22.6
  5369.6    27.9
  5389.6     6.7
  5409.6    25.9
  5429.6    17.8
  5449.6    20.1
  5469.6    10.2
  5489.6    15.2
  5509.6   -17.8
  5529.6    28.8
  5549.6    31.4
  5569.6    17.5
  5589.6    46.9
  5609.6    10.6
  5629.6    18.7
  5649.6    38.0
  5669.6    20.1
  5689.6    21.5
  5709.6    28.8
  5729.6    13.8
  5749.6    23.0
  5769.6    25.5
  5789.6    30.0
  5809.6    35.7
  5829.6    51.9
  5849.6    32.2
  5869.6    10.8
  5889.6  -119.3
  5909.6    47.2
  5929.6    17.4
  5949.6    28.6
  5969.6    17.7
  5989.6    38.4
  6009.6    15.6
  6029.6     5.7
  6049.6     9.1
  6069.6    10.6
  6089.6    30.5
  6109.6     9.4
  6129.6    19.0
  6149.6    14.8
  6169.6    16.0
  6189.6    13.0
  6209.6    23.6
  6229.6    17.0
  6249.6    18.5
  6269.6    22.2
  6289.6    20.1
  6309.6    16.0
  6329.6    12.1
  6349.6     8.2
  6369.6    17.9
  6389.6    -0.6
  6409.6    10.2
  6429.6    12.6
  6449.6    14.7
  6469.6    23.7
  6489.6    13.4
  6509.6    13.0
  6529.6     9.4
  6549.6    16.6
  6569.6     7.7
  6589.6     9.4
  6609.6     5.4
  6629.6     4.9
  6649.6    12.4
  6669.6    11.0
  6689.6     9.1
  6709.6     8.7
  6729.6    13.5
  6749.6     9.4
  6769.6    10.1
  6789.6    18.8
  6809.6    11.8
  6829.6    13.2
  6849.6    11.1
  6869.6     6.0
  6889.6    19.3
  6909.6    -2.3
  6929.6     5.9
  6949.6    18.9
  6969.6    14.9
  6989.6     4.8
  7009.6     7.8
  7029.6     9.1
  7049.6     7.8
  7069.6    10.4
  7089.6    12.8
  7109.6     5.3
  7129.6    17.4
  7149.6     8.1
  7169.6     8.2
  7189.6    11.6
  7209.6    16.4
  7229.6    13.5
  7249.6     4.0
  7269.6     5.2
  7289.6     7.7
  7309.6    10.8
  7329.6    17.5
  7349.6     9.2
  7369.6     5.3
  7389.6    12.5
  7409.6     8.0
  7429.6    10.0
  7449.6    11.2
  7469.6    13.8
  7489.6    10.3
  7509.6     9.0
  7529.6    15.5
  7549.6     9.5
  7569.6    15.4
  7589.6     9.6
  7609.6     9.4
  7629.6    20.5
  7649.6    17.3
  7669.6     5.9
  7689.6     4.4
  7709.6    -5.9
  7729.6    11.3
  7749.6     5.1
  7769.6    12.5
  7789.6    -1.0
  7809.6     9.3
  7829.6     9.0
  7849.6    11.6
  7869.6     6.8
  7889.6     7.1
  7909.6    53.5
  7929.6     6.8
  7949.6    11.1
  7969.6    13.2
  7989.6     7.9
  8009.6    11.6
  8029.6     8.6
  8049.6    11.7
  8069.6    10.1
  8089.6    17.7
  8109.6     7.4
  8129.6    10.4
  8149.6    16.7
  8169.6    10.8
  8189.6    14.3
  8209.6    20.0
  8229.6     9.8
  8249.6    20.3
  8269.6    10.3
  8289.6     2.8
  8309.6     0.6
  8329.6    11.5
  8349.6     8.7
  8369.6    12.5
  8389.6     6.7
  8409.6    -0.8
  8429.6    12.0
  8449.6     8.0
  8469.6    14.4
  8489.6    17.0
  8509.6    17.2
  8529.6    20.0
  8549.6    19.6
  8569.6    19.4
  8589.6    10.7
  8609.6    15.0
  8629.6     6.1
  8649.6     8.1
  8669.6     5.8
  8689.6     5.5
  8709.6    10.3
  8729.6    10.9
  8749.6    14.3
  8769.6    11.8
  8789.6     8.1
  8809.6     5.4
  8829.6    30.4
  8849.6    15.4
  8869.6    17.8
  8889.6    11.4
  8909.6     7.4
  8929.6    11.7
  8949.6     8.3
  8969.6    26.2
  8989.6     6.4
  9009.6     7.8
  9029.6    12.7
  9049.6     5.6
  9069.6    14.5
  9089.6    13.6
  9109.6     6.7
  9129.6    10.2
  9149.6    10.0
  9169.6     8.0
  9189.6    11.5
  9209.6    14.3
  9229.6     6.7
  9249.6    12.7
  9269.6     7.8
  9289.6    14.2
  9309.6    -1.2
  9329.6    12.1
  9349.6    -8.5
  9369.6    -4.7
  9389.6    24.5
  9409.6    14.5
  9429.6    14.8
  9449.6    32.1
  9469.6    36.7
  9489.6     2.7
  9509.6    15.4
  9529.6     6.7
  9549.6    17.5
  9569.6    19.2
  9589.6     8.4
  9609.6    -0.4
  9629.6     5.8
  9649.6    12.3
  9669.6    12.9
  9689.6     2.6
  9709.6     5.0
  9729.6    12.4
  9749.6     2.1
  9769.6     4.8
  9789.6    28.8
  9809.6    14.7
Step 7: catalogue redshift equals 1.122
